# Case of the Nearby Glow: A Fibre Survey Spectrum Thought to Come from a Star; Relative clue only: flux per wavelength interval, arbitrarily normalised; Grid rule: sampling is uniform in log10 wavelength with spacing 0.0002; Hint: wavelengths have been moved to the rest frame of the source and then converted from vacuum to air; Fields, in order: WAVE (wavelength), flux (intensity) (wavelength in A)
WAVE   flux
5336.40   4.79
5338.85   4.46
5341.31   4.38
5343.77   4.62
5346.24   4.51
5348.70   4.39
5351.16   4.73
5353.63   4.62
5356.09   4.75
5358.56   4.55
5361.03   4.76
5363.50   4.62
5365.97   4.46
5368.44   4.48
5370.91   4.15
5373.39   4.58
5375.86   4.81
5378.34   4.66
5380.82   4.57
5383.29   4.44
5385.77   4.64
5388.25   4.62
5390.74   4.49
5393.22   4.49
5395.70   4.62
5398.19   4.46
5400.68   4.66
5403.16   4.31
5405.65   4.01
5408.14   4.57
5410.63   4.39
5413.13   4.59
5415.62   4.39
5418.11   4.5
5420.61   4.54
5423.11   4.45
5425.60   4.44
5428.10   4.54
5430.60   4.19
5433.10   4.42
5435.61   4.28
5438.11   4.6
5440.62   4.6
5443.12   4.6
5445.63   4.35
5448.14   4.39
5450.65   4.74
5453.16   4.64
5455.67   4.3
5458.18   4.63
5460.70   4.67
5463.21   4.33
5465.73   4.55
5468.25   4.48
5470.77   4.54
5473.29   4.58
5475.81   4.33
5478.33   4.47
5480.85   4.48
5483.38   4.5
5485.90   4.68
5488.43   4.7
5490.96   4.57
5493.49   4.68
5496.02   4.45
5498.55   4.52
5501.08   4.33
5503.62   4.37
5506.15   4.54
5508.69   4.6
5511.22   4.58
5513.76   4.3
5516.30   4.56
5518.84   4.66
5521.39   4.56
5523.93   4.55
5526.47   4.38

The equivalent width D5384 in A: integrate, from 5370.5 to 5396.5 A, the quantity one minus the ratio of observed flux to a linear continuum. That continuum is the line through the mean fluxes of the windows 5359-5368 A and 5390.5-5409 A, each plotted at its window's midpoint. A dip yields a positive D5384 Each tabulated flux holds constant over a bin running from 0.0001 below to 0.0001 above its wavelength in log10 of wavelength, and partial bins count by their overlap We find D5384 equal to -0.3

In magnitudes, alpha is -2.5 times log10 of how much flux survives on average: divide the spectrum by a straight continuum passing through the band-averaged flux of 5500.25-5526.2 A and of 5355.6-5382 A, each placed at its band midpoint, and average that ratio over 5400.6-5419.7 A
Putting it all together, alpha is 0.03 mag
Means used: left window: 4.57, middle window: 4.42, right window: 4.5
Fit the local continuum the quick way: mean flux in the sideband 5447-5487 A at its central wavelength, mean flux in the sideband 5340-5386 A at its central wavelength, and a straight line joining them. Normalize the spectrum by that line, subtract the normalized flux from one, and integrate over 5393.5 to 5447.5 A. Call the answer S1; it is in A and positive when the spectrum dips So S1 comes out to 1.0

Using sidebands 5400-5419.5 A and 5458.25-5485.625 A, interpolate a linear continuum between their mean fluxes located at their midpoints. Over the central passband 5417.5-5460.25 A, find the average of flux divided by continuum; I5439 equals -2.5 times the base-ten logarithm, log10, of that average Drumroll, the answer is -0.006 mag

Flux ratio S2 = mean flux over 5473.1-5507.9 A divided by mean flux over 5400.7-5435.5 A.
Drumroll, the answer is 1.02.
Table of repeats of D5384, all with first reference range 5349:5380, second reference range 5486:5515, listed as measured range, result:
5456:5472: 0.1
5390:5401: 0.1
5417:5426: 0.1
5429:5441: 0.4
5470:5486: 0.1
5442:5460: 0.1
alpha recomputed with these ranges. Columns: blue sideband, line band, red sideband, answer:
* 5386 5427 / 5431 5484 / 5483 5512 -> 0.01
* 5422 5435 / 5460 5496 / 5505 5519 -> -0.01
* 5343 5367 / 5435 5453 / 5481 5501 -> 0.01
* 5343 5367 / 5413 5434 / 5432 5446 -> 0.01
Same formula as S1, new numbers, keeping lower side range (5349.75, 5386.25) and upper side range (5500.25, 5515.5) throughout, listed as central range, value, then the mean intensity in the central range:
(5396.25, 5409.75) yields 0.42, 4.41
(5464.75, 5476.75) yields -0.01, 4.5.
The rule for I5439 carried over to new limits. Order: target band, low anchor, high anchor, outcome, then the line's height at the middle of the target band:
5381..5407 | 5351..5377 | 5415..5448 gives 0.01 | 4.53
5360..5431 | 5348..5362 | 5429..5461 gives 0.02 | 4.57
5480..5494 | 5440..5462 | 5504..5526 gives -0.01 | 4.54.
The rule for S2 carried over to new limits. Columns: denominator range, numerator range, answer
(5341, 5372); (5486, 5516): 0.99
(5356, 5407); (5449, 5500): 1.00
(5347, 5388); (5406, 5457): 0.98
